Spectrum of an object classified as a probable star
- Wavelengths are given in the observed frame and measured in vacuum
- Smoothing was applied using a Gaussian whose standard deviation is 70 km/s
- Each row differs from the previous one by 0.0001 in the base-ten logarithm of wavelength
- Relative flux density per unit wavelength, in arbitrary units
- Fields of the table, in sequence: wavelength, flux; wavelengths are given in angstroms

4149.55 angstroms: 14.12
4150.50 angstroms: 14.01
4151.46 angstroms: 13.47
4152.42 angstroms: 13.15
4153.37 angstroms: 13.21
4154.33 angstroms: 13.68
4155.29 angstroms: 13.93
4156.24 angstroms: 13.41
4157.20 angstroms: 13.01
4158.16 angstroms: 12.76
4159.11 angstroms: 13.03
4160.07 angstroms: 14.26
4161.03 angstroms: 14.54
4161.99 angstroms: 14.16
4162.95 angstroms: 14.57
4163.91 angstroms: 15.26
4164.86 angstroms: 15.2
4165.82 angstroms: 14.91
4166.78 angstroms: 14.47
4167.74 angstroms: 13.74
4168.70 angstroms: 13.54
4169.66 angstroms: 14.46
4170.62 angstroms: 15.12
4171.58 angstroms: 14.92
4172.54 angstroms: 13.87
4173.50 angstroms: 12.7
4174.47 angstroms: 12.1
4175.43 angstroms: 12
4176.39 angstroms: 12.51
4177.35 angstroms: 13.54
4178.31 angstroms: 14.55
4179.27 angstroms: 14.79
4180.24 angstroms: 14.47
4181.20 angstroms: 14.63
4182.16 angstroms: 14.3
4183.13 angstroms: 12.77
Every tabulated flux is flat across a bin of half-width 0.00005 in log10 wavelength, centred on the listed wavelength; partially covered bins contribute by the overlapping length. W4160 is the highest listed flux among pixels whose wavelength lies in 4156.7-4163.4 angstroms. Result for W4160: 14.57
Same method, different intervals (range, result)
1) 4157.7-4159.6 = 13.03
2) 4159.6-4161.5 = 14.54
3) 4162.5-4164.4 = 15.26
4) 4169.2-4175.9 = 15.12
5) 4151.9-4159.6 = 13.93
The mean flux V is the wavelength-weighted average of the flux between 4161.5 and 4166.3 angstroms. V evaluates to 14.8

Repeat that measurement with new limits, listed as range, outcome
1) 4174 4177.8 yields 12.5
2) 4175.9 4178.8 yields 13.6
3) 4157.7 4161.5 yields 13.7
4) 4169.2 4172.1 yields 14.8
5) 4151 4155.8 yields 13.5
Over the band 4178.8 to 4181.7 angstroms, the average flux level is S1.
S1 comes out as 14.6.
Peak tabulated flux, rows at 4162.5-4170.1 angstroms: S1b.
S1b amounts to 15.26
